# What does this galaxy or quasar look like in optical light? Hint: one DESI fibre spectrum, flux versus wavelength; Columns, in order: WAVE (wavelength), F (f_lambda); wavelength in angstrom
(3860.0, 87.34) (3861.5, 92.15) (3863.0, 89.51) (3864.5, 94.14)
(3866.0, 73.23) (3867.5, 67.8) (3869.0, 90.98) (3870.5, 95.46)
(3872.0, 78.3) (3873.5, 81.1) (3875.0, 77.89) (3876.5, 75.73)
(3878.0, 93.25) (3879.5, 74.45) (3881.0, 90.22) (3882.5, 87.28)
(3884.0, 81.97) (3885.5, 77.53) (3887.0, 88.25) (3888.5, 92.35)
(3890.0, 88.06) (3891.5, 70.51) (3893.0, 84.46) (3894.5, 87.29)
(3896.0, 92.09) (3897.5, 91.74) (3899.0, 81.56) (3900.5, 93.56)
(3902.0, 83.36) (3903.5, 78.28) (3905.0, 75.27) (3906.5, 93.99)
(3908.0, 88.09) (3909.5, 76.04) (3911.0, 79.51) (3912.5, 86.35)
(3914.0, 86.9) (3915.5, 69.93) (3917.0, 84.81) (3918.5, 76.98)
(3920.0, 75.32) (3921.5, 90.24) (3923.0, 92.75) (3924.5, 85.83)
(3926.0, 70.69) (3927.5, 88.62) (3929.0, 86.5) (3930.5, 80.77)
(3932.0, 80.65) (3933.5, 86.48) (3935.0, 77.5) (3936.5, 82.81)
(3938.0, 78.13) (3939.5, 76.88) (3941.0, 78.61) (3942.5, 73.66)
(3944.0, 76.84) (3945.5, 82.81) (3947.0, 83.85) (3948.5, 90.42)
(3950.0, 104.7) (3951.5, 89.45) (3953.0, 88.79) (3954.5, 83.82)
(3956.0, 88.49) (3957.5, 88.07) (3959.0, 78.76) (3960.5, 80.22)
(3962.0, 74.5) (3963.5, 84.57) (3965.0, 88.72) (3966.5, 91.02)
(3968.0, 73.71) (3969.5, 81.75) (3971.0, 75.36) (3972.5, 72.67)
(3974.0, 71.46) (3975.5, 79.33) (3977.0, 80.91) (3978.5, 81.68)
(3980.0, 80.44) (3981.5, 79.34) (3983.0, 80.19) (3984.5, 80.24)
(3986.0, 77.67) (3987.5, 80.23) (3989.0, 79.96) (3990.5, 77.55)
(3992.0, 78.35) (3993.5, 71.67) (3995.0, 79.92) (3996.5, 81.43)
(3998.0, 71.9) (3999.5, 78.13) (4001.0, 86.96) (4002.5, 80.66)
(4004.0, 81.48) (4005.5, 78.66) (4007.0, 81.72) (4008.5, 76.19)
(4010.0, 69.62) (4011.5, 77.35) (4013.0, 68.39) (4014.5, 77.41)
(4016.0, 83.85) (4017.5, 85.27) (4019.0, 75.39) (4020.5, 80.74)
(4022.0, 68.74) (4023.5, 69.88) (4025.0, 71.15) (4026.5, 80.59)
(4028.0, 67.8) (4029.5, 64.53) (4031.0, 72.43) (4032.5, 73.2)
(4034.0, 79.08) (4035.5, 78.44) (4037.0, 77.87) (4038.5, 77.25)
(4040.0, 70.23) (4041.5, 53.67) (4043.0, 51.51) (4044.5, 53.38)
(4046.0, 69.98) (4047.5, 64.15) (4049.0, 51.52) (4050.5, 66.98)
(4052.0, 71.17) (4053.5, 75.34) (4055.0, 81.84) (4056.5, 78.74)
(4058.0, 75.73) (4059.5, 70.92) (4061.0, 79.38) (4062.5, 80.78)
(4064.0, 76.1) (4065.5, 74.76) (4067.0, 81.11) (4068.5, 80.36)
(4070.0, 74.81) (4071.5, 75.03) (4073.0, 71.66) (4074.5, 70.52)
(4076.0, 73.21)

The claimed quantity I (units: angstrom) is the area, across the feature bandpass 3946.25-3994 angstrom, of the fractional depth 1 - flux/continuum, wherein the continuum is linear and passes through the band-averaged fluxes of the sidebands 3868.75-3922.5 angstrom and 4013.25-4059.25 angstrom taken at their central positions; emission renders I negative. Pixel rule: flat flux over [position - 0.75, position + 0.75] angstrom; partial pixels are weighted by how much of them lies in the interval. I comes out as -2.8 angstrom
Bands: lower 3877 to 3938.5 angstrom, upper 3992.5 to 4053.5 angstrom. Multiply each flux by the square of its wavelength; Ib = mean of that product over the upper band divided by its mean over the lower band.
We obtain 0.93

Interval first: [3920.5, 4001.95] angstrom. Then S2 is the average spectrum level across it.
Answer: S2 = 81.6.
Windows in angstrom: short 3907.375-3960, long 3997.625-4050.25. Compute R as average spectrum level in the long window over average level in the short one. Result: 0.9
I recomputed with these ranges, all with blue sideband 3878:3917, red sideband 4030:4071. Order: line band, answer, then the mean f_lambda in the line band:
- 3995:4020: -1.0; 78.5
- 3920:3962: -1.5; 83.6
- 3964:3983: -0.4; 79.8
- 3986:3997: -0.2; 78.3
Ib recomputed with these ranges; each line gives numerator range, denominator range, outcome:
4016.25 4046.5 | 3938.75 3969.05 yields 0.88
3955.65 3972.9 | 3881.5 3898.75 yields 0.99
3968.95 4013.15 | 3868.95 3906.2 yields 0.98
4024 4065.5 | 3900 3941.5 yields 0.92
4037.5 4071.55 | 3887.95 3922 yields 0.92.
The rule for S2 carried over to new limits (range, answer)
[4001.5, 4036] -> 75.8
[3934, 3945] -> 78.1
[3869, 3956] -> 83.8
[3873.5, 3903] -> 84.7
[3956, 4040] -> 77.9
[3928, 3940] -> 81.5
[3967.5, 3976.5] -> 75.9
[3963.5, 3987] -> 79.8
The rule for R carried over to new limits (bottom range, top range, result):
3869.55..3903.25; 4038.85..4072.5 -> 0.84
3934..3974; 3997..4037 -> 0.93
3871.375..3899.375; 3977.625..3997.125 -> 0.94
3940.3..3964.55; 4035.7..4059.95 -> 0.81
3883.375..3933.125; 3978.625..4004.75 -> 0.95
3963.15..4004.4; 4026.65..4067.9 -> 0.90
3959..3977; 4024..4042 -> 0.91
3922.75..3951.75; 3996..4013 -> 0.94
